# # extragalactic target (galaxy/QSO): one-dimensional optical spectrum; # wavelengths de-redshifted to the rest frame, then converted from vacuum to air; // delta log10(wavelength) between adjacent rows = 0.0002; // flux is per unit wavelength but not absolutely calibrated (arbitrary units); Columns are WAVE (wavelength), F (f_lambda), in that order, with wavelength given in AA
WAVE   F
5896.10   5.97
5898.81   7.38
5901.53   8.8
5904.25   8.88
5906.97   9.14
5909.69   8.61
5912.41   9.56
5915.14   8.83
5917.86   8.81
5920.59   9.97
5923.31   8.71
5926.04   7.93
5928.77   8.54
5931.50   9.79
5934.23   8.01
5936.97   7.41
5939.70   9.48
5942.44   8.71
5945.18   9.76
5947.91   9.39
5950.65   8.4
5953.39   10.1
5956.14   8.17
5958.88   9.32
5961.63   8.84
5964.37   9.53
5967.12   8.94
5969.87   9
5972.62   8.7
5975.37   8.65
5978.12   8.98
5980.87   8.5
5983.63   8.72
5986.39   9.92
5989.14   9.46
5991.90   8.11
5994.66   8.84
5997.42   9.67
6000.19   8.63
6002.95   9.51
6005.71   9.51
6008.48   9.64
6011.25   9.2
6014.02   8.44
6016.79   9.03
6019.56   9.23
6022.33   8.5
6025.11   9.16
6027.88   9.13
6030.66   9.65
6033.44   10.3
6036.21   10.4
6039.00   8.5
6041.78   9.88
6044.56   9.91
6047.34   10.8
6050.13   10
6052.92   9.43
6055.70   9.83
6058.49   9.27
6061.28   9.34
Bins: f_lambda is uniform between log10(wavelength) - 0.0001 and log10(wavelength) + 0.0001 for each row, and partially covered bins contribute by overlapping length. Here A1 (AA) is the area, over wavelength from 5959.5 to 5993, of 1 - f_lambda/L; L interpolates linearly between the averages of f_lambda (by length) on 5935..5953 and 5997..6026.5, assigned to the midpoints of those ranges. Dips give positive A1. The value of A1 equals 0.16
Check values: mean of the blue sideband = 8.9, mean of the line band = 8.96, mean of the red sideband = 9.12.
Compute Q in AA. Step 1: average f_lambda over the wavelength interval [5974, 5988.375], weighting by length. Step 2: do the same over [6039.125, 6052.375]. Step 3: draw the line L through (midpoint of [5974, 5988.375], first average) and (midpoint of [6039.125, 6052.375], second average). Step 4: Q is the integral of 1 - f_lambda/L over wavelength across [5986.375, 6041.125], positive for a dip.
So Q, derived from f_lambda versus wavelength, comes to 1.3 AA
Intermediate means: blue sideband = 8.98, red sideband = 9.95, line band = 9.23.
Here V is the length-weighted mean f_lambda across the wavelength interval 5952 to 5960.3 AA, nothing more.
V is 9.18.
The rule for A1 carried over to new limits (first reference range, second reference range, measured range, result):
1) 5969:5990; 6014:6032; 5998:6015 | -0.3 AA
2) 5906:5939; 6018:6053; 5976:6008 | 0.7 AA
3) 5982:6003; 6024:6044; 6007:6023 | 0.6 AA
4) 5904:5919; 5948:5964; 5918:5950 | 0.5 AA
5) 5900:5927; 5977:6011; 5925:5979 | 0.8 AA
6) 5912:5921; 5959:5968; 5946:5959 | 0.1 AA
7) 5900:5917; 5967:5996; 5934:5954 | 0.0 AA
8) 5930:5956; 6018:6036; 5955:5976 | 0.4 AA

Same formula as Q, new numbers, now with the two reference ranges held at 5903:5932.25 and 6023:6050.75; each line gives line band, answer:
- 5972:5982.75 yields 0.7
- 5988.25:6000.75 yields 0.7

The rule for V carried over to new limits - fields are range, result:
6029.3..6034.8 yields 9.97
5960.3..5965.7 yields 9.2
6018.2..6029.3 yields 9.01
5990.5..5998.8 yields 8.87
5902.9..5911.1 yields 8.88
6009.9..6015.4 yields 8.82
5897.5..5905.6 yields 8.35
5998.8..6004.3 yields 9.06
